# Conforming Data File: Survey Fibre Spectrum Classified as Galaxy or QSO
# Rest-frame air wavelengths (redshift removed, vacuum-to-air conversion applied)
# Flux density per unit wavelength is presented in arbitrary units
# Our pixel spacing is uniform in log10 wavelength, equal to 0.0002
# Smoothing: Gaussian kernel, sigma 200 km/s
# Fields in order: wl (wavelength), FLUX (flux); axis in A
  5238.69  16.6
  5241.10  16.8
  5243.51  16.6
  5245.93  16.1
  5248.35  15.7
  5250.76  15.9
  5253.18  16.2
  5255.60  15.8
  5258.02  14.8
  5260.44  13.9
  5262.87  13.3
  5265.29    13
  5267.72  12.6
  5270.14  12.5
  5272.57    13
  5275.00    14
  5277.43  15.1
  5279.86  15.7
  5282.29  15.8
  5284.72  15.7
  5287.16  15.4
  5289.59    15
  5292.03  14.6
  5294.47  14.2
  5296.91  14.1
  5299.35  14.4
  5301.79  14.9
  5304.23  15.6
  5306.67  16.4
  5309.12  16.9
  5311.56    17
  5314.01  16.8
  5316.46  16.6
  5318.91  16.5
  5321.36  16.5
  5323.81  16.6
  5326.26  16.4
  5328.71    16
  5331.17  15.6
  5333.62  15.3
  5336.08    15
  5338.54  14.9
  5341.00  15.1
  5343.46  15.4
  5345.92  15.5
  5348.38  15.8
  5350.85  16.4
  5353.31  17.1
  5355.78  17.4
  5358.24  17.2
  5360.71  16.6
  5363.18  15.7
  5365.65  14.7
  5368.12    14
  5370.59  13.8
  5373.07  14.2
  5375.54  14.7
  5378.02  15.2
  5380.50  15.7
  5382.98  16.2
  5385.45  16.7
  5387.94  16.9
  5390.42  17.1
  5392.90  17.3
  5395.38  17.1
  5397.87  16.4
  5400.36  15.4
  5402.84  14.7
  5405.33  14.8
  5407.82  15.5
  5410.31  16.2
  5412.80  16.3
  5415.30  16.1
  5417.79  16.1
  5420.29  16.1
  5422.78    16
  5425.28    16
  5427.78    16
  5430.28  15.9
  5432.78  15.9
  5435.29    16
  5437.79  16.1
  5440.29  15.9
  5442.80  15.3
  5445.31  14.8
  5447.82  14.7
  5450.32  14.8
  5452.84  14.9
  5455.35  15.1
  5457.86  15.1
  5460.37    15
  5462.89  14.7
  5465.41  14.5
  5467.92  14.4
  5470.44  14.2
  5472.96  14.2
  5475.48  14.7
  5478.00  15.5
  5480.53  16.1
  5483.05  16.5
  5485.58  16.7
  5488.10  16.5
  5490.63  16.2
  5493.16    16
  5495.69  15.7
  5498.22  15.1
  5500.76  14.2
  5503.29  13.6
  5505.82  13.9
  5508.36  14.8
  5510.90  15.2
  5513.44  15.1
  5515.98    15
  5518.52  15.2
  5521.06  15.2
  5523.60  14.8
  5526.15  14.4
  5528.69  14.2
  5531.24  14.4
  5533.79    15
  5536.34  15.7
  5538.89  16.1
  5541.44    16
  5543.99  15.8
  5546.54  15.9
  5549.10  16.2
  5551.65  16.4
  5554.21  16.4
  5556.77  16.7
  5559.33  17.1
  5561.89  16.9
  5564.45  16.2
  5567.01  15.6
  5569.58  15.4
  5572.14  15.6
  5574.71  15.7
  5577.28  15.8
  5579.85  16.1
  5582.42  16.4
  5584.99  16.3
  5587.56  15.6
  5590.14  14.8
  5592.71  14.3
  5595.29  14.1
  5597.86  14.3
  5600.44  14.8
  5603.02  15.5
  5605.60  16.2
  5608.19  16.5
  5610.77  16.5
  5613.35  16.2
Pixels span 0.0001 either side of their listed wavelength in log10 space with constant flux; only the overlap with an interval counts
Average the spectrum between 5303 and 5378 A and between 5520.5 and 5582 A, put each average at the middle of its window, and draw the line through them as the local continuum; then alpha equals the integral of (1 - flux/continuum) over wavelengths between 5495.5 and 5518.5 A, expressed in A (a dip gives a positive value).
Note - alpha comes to 1.5 A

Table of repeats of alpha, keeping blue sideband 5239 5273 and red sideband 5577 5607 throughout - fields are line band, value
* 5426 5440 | -0.82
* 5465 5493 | -0.55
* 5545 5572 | -1.70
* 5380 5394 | -1.56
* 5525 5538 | 0.39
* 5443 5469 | 0.52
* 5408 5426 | -1.21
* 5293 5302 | 0.32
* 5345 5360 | -1.63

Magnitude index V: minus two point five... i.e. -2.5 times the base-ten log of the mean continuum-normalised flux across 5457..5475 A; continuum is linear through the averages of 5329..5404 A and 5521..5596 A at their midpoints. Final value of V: 0.081 mag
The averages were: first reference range 15.8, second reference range 15.7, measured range 14.6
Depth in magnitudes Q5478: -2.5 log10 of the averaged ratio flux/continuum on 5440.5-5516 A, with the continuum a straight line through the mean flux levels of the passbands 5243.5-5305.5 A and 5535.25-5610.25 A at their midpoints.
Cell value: 0.03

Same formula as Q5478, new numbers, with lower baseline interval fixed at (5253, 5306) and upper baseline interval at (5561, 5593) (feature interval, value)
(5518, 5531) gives 0.06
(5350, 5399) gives -0.08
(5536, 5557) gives -0.03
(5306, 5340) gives -0.10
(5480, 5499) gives -0.05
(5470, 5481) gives 0.03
